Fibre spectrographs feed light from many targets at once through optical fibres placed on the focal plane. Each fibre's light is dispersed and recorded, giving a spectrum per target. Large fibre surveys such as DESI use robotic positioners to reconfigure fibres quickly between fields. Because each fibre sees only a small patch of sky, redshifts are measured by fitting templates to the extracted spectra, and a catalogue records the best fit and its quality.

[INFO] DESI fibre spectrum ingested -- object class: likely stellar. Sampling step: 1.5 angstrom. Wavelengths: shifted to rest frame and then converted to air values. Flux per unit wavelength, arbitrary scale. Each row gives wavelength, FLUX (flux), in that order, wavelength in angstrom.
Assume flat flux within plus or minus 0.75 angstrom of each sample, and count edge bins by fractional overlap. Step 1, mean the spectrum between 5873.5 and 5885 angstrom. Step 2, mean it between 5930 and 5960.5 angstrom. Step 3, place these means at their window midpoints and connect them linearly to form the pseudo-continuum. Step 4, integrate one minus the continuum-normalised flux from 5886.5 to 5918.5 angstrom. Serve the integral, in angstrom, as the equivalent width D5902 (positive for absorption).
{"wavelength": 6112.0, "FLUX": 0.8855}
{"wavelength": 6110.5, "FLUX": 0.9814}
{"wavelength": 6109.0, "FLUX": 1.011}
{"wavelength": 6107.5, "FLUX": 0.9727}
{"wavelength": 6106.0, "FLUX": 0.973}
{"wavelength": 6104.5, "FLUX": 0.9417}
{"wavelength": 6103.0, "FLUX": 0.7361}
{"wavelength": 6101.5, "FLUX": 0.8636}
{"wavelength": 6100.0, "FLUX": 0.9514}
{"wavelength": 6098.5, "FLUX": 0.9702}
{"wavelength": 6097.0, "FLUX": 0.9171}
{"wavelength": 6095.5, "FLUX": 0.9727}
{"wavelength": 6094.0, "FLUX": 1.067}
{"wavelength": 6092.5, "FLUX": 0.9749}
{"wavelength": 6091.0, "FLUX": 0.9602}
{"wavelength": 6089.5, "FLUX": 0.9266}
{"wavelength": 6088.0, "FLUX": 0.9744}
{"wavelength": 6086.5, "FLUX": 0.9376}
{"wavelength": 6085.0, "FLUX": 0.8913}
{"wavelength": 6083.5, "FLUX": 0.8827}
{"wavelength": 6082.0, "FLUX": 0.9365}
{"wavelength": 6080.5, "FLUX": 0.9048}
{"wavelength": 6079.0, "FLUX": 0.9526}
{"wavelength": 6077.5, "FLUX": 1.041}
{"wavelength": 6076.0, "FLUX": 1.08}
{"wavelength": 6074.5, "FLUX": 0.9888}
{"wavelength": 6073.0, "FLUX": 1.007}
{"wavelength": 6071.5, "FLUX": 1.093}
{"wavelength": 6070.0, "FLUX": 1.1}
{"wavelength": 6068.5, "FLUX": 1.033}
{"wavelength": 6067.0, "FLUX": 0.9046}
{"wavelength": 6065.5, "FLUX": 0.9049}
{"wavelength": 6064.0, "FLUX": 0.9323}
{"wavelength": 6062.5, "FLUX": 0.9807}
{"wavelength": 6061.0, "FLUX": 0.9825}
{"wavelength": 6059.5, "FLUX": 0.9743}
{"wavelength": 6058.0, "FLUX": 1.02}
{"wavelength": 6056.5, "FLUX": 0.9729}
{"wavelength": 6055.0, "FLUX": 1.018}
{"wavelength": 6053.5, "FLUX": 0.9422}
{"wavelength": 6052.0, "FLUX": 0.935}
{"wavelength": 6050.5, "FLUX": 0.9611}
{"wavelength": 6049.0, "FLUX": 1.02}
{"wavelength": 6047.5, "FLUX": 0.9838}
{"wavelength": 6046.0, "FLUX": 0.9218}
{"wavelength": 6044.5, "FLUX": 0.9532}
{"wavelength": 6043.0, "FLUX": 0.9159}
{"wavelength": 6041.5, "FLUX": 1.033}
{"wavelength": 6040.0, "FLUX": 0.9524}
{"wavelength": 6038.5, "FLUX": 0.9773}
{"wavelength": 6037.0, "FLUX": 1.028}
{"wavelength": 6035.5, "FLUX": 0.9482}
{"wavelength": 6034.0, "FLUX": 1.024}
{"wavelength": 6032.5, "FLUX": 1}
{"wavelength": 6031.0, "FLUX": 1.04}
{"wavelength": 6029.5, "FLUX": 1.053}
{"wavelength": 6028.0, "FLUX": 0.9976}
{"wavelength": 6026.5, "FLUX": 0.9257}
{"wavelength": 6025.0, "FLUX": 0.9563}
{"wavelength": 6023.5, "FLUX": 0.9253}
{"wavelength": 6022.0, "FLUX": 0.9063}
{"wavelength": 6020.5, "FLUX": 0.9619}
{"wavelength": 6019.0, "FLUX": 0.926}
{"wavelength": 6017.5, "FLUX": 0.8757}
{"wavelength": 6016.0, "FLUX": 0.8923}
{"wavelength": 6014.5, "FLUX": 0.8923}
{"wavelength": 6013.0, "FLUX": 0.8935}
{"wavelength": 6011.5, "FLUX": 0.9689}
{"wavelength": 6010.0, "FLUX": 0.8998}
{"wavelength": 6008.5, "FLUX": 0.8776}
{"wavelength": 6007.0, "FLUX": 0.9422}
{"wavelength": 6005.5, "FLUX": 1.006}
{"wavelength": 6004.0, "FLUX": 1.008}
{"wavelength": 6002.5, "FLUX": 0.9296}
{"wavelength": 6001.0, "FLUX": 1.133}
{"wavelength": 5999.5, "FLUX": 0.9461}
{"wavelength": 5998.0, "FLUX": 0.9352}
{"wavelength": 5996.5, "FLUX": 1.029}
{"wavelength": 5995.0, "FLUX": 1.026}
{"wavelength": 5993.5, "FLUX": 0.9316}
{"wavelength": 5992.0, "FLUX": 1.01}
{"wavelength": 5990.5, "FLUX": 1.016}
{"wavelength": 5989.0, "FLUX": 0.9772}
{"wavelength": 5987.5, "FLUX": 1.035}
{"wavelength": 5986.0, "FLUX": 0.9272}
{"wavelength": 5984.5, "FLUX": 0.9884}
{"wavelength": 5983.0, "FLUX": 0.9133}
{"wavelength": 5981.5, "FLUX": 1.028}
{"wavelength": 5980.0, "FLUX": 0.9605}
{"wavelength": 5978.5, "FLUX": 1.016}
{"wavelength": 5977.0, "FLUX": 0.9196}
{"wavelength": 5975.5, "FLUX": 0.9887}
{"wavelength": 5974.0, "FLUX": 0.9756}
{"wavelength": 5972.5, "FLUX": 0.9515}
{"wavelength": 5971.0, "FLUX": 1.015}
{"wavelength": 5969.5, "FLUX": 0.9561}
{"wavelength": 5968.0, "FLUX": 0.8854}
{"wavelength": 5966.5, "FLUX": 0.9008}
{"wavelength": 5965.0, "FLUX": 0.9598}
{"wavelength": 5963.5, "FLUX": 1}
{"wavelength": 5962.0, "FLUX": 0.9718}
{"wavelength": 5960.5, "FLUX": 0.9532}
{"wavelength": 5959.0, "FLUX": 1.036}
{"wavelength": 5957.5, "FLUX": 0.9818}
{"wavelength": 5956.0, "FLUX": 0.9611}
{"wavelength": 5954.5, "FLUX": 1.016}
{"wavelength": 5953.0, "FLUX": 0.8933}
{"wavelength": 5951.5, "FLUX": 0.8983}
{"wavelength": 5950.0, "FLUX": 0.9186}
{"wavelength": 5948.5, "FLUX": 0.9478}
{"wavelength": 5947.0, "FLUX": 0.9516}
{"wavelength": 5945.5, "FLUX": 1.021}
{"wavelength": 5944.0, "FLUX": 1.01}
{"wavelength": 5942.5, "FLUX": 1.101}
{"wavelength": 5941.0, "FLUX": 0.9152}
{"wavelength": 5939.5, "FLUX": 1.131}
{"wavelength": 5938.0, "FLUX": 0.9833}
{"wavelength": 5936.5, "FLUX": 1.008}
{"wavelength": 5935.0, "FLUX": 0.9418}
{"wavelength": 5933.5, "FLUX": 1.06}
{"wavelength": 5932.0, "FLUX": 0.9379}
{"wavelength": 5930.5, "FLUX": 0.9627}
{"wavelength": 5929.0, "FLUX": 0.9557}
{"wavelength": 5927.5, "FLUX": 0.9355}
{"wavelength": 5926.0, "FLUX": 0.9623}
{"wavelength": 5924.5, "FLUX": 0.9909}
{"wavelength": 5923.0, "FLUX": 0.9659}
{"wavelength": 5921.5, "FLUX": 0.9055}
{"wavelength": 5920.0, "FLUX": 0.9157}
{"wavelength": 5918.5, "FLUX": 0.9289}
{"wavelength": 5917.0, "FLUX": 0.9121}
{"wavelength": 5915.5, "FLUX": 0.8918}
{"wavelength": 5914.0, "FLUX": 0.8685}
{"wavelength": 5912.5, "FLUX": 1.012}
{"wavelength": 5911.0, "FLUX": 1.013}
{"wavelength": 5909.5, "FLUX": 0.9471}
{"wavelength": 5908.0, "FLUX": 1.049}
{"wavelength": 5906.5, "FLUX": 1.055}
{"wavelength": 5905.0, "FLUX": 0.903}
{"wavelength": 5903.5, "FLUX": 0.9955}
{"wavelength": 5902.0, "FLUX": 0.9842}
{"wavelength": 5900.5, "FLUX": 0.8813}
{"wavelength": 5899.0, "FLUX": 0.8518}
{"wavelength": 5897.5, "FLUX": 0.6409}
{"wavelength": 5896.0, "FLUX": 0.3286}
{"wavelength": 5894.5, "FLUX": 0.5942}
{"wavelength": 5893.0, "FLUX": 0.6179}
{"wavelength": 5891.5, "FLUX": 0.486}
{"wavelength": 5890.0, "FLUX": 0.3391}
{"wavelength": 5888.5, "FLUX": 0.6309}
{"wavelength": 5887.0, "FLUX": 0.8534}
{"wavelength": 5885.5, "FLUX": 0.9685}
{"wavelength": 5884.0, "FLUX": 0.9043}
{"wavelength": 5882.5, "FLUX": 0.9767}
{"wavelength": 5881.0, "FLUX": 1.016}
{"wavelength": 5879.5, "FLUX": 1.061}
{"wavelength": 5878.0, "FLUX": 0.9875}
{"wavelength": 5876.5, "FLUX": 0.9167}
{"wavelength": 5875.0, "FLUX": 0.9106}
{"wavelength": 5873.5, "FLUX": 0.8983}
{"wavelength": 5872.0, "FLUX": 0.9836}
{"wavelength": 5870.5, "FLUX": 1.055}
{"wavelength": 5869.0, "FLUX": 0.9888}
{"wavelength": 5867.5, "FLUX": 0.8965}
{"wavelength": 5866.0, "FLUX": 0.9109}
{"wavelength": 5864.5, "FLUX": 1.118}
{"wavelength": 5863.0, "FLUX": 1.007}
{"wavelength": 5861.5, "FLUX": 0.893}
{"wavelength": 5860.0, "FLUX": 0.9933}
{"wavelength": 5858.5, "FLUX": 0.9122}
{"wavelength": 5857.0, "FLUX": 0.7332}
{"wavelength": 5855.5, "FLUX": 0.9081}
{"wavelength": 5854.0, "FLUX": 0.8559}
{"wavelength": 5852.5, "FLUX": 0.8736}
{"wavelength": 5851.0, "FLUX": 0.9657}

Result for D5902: 5.46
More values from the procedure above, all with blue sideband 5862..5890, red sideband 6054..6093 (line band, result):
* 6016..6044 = -0.02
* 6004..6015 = 0.34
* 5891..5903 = 3.24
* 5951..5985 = -0.42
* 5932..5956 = -0.94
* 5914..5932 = 0.13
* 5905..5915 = -0.45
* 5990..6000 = -0.28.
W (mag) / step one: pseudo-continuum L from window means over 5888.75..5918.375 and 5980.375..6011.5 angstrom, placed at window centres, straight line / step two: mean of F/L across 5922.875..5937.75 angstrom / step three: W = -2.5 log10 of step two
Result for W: -0.14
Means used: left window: 0.809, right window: 0.978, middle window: 0.973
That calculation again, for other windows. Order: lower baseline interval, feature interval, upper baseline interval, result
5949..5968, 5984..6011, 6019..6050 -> -0.02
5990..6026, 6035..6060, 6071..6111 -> -0.02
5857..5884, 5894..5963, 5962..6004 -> 0.04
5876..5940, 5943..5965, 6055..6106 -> -0.07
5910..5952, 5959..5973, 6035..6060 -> 0.01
